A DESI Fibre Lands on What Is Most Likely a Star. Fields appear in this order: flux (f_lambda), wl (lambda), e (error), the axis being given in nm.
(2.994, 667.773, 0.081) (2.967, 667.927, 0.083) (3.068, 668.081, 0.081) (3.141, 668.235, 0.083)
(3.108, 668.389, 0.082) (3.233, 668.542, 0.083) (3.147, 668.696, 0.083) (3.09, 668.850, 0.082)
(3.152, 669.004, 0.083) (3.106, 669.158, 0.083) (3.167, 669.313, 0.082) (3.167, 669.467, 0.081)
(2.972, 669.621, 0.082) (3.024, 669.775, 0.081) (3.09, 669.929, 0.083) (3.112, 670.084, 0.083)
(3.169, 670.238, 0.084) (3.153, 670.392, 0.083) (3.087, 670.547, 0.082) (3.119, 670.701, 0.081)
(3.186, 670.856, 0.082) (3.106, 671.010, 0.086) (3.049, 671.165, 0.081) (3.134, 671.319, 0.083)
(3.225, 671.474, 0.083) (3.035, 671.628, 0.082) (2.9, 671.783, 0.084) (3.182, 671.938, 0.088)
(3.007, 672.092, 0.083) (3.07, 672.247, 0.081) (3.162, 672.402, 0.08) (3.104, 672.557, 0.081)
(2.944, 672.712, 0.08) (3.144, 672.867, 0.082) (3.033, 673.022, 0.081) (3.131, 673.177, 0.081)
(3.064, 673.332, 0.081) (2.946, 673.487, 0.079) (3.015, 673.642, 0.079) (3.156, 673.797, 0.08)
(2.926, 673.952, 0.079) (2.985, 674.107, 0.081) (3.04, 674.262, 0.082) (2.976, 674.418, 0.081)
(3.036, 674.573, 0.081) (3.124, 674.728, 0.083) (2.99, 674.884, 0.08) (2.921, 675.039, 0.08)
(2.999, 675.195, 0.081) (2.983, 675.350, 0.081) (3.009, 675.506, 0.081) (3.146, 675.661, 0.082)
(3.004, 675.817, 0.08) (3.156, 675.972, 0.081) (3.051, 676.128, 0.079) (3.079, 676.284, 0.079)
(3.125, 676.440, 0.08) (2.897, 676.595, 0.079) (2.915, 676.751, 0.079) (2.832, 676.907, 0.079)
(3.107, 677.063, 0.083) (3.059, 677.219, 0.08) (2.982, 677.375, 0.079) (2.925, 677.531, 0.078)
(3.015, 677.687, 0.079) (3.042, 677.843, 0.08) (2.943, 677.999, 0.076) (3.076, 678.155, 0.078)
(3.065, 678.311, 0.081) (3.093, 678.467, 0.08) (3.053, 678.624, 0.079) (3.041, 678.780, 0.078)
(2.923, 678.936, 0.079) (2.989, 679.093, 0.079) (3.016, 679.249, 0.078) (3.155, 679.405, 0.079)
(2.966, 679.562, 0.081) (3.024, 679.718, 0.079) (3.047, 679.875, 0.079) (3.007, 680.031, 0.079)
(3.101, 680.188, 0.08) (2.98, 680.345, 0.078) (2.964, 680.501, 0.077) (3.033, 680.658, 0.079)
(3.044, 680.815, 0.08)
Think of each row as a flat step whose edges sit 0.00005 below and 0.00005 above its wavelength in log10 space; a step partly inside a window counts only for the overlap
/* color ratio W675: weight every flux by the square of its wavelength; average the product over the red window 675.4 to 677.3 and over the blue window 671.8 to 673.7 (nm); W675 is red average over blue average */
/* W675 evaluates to 1.00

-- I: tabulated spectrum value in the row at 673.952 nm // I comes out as 2.926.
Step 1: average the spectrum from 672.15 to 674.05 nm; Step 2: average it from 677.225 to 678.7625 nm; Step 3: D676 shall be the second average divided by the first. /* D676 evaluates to 1.0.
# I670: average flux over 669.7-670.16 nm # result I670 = 3.07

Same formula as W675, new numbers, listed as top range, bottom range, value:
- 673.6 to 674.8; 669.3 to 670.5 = 0.99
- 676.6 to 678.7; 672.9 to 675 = 1.00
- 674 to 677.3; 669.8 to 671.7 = 0.98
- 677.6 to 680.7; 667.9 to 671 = 1.00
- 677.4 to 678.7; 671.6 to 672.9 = 1.01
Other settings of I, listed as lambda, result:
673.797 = 3.156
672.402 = 3.162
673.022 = 3.033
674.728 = 3.124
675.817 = 3.004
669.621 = 2.972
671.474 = 3.225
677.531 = 2.925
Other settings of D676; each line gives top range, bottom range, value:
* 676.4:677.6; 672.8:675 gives 0.98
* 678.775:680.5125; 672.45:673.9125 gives 0.99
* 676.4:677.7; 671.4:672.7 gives 0.97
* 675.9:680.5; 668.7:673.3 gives 0.98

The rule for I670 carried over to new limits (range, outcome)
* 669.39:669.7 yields 3.07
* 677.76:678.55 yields 3.04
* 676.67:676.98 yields 2.87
